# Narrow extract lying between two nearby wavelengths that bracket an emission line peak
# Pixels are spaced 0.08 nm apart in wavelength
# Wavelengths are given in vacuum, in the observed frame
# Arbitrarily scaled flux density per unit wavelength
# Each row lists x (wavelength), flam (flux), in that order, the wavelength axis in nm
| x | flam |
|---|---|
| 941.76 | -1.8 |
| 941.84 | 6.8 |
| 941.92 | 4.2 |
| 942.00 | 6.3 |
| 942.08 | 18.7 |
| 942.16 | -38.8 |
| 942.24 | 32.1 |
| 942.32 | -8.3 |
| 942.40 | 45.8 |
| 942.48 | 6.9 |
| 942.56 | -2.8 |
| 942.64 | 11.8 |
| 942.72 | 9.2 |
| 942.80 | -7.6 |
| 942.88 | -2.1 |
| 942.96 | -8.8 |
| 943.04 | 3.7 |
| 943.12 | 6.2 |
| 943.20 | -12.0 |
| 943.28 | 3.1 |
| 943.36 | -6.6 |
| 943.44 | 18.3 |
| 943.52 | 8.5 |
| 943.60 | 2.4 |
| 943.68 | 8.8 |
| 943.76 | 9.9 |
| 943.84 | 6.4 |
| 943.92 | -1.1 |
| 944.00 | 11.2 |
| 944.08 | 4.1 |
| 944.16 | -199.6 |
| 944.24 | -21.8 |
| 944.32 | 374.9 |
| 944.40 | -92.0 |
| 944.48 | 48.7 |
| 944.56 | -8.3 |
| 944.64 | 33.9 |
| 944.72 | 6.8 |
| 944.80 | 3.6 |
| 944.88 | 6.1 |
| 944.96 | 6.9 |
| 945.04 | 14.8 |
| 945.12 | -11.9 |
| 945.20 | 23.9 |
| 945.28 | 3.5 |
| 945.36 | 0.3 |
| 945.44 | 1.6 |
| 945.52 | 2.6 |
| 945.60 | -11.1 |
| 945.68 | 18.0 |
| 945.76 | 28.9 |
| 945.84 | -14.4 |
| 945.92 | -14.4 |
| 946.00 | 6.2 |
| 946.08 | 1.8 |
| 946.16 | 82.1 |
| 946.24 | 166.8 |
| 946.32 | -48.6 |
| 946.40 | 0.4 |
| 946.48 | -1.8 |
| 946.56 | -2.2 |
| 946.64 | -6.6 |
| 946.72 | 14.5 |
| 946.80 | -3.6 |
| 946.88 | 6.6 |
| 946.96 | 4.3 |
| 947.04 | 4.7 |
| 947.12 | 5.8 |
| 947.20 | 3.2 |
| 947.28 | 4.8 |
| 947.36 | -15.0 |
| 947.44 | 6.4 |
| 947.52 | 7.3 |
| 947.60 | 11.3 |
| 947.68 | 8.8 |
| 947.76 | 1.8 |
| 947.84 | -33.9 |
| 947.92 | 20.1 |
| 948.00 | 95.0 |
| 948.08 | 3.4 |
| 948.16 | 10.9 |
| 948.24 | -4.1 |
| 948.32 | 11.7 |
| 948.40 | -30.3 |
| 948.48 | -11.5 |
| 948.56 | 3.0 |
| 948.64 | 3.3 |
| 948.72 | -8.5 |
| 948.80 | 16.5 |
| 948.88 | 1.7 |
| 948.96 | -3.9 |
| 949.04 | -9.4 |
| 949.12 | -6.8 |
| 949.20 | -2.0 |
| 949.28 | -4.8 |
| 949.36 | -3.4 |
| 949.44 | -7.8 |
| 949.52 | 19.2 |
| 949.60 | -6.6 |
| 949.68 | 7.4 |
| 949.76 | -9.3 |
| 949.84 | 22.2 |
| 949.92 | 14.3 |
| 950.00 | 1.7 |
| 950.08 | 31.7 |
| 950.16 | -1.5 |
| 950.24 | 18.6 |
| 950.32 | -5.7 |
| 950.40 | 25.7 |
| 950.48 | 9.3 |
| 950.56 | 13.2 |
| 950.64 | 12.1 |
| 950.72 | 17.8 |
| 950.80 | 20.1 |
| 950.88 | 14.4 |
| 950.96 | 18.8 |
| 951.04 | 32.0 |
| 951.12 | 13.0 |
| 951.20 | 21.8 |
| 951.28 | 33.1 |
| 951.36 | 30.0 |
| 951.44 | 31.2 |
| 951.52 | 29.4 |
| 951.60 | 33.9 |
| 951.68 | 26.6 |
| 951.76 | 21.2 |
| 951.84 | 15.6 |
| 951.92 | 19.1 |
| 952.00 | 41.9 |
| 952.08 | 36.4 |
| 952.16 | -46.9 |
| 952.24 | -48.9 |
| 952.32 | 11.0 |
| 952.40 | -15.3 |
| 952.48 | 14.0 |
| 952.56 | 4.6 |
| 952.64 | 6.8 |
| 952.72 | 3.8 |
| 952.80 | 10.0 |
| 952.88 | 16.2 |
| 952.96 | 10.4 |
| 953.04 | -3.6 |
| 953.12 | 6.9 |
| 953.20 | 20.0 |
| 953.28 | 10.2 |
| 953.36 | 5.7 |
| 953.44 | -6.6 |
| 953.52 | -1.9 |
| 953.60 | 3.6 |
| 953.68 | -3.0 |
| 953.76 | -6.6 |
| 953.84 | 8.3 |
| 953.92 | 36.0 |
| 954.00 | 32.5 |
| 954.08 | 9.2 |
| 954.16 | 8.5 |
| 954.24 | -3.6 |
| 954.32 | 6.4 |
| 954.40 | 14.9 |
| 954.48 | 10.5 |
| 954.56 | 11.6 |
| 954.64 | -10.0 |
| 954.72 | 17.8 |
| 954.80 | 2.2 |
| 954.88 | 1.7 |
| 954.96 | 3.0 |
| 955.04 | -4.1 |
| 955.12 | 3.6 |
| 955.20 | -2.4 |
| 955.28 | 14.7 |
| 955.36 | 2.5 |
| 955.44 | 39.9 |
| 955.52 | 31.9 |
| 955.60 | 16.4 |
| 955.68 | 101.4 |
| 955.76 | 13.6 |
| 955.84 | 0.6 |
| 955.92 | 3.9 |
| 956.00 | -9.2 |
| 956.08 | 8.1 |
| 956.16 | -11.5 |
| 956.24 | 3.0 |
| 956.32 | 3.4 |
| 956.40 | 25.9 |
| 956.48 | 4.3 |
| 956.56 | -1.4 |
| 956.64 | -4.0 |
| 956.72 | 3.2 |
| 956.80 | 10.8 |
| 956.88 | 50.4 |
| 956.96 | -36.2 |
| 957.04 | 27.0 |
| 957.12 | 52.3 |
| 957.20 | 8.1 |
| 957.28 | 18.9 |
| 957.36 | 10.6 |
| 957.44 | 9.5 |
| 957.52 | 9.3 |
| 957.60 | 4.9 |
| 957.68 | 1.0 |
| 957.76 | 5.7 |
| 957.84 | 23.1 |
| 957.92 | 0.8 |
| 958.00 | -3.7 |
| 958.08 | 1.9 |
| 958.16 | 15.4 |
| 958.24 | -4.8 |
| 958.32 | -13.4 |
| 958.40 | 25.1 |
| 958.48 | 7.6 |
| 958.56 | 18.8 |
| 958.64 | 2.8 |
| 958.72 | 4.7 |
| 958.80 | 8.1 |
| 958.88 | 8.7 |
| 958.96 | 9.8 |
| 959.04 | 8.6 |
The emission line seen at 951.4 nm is [O III]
